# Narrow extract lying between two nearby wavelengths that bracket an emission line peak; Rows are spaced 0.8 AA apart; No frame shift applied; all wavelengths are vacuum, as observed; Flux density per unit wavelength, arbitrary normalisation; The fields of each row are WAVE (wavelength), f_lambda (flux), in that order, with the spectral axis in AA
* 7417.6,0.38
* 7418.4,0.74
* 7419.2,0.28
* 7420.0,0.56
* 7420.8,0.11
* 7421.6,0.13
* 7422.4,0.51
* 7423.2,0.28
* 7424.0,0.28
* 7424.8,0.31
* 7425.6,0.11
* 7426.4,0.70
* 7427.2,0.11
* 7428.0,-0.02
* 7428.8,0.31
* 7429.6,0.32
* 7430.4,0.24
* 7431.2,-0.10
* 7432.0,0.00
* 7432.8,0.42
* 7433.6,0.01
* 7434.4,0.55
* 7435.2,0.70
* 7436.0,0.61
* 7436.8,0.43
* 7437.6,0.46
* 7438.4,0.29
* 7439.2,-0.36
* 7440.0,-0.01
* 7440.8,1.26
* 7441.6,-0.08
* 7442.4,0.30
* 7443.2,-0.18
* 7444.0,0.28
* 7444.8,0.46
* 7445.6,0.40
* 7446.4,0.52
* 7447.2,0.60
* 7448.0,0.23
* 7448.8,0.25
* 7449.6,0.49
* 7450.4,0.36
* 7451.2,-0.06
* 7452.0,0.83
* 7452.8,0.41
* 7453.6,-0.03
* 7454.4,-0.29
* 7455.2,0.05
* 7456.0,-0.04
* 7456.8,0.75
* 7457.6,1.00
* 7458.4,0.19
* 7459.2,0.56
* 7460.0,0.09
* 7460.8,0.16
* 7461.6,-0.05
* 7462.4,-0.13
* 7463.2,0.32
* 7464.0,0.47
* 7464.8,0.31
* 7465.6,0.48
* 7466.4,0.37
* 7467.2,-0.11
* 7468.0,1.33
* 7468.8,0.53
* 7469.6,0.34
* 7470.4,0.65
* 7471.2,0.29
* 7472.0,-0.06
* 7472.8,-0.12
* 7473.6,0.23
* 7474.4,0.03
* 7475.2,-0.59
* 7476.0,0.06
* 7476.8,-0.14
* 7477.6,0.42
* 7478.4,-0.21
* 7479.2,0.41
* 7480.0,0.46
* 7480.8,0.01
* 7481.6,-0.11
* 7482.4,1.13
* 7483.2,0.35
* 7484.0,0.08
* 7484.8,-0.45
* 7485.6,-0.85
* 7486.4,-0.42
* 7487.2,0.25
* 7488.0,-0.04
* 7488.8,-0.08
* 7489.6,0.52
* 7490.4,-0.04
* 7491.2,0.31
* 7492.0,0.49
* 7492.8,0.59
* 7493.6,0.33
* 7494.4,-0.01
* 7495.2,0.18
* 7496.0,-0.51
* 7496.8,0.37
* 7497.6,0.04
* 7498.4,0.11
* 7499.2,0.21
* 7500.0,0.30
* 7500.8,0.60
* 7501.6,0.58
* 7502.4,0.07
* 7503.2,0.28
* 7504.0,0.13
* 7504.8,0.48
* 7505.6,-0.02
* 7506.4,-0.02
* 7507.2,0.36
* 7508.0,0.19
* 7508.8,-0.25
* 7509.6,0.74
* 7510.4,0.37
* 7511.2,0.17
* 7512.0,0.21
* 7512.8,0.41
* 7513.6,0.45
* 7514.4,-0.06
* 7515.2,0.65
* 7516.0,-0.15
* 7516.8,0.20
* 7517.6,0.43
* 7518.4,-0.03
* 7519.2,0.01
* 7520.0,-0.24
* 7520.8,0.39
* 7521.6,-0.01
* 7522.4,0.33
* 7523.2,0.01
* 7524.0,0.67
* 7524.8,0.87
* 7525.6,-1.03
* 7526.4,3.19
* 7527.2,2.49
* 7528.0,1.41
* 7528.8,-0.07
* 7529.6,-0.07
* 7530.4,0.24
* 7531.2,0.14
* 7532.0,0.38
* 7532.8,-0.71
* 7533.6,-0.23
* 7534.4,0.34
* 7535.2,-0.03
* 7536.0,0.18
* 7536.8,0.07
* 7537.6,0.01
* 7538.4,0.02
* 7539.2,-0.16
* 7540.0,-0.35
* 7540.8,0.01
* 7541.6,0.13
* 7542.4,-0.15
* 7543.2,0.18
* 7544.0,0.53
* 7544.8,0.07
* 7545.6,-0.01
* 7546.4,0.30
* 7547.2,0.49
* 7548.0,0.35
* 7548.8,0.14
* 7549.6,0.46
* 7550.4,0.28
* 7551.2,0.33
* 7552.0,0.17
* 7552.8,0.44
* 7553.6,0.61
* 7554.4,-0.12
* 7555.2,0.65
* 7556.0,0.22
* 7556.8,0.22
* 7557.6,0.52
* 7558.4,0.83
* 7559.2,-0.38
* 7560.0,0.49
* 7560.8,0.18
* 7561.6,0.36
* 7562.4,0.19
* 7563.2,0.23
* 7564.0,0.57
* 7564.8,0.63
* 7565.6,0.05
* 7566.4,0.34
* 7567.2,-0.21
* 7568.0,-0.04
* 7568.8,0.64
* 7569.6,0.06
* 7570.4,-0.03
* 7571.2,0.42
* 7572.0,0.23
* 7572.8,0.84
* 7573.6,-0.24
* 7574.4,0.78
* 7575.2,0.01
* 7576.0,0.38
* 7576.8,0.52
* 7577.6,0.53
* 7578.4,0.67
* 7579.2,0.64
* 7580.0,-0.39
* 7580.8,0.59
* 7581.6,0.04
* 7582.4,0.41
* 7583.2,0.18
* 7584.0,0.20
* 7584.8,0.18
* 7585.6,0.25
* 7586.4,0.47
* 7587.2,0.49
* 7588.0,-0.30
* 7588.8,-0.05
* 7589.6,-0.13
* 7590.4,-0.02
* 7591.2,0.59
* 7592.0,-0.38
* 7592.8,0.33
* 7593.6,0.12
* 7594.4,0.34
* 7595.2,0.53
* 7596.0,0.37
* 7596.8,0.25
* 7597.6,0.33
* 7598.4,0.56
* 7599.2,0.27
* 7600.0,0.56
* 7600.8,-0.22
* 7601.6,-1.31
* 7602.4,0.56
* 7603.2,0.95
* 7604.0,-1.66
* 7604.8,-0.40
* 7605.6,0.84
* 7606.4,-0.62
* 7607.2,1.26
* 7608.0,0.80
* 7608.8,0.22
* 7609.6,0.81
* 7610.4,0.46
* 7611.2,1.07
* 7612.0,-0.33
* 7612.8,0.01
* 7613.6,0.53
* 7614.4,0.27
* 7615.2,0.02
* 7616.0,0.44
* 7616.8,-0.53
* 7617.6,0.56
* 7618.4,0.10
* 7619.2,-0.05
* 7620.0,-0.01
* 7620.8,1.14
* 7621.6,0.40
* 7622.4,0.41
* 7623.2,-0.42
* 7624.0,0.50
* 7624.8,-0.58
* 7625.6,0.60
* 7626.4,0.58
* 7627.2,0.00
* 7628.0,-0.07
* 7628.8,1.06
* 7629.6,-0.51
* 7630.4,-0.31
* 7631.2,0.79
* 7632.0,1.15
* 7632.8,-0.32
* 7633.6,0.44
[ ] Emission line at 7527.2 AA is H-alpha 6563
